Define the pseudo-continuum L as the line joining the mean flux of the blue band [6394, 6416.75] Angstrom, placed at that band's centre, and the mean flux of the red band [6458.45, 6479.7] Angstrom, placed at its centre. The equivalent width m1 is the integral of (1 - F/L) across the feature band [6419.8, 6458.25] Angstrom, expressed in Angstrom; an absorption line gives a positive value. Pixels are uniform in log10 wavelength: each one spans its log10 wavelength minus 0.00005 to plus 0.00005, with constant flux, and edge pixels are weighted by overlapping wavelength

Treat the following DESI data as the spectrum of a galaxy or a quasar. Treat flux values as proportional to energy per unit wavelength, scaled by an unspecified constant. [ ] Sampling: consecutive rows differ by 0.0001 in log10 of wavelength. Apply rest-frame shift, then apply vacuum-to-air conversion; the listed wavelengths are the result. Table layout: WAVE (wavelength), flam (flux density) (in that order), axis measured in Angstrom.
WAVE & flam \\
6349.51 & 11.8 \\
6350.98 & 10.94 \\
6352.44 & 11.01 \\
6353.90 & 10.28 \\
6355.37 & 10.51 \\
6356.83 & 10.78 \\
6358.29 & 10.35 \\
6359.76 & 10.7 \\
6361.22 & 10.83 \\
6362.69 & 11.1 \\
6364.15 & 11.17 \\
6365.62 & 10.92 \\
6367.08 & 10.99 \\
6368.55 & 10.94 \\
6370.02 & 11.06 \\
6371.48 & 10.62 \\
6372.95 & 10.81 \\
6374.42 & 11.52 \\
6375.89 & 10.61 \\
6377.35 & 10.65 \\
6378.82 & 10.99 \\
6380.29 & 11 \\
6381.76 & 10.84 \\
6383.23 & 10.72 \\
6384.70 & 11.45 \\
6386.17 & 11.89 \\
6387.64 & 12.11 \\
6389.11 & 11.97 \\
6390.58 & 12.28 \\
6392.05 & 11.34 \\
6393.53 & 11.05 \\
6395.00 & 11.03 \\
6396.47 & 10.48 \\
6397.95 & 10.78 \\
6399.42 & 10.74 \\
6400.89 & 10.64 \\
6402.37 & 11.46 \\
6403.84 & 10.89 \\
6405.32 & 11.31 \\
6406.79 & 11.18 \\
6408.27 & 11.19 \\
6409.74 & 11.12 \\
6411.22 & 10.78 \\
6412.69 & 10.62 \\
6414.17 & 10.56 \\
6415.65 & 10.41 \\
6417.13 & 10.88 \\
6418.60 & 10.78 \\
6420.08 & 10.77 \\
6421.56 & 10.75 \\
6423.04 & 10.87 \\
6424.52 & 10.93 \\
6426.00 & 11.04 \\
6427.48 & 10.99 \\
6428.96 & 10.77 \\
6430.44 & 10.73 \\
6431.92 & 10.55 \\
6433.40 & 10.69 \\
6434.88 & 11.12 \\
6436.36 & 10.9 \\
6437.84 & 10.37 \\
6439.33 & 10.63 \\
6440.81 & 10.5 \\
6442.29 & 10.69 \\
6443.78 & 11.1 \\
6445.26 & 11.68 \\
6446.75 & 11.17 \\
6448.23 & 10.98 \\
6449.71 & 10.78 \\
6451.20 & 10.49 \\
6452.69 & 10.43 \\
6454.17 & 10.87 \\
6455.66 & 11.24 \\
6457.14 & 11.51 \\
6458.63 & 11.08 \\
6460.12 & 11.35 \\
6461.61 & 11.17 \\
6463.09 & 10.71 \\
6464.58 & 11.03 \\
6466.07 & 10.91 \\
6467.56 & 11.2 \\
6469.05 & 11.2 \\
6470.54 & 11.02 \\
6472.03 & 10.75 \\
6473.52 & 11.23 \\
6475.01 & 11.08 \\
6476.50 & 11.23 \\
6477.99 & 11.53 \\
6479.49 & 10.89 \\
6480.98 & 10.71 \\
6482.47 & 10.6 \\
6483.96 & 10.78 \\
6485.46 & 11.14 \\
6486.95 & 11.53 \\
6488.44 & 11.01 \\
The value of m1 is 0.4 Angstrom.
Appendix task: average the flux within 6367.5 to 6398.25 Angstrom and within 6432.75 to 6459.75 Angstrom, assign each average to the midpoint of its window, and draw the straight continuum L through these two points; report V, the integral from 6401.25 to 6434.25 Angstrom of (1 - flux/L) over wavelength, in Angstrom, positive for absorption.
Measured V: 0.43 Angstrom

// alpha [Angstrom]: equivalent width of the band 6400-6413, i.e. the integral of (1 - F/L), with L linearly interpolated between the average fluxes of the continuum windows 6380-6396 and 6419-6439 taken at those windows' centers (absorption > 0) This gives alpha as 0.1 Angstrom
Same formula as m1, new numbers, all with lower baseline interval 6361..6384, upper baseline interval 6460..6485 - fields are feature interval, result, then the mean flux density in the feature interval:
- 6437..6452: 0.21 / 10.8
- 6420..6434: 0.21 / 10.8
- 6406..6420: 0.16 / 10.8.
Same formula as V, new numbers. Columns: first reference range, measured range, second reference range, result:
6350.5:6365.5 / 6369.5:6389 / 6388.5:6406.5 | -0.3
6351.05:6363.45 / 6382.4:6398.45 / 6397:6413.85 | -0.7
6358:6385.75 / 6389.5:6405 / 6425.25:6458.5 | -0.3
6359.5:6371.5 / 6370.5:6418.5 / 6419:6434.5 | -0.7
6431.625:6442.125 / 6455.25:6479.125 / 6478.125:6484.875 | -0.8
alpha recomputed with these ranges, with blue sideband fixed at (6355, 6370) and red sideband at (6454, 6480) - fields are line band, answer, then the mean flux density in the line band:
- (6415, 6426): 0.2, 10.8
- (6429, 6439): 0.3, 10.7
